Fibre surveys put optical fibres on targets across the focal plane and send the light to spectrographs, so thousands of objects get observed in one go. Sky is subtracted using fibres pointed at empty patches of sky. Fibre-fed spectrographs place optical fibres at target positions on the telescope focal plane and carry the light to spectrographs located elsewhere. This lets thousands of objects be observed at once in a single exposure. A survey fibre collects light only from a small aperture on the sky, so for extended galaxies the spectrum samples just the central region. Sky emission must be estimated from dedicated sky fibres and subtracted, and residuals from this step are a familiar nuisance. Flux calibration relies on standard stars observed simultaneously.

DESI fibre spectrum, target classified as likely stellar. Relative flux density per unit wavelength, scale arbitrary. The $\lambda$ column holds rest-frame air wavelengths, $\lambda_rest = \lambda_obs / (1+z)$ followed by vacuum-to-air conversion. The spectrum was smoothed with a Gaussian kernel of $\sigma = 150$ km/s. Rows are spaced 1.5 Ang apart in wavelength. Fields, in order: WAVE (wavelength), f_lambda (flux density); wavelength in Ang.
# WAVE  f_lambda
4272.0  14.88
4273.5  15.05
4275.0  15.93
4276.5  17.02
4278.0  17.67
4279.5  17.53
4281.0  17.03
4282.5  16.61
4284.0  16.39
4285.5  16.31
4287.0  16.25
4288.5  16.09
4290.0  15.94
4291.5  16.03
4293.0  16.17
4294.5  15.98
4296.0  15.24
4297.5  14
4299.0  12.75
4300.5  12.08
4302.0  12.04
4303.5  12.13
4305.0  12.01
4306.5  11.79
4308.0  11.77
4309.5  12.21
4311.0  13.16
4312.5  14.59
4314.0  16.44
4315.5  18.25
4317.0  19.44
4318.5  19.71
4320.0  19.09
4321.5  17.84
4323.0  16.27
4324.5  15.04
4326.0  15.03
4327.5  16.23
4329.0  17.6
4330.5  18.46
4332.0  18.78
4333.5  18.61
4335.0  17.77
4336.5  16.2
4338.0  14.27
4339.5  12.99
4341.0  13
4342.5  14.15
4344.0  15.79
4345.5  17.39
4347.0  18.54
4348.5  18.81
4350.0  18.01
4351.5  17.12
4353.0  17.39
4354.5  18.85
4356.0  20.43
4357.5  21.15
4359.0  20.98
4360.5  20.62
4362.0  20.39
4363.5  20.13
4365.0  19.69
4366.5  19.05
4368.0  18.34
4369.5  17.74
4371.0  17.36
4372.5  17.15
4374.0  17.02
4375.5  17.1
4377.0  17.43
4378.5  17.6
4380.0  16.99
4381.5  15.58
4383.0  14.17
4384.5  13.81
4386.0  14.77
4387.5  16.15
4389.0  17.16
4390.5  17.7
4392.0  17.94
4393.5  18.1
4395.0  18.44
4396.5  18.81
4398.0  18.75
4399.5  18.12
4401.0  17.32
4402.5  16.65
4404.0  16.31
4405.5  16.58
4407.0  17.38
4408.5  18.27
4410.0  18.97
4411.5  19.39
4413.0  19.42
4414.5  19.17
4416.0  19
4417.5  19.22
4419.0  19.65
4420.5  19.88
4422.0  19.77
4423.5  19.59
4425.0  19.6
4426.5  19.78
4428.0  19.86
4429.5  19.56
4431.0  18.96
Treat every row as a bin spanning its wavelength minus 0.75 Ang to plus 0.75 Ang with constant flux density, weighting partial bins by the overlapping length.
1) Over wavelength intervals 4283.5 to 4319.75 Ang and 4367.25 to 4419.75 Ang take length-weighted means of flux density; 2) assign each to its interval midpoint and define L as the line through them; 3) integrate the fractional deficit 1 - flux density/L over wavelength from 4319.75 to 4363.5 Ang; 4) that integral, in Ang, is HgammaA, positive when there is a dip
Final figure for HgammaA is -3.9 Ang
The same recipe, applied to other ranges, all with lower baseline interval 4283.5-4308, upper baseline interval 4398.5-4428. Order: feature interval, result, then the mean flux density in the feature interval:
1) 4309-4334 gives -2.6 Ang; 16.9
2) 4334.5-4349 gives 0.2 Ang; 15.8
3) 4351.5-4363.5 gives -2.3 Ang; 19.8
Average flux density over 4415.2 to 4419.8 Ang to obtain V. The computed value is 19.3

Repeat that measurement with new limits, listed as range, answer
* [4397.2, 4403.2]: 17.7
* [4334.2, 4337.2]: 17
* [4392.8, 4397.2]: 18.4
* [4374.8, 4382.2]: 16.9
